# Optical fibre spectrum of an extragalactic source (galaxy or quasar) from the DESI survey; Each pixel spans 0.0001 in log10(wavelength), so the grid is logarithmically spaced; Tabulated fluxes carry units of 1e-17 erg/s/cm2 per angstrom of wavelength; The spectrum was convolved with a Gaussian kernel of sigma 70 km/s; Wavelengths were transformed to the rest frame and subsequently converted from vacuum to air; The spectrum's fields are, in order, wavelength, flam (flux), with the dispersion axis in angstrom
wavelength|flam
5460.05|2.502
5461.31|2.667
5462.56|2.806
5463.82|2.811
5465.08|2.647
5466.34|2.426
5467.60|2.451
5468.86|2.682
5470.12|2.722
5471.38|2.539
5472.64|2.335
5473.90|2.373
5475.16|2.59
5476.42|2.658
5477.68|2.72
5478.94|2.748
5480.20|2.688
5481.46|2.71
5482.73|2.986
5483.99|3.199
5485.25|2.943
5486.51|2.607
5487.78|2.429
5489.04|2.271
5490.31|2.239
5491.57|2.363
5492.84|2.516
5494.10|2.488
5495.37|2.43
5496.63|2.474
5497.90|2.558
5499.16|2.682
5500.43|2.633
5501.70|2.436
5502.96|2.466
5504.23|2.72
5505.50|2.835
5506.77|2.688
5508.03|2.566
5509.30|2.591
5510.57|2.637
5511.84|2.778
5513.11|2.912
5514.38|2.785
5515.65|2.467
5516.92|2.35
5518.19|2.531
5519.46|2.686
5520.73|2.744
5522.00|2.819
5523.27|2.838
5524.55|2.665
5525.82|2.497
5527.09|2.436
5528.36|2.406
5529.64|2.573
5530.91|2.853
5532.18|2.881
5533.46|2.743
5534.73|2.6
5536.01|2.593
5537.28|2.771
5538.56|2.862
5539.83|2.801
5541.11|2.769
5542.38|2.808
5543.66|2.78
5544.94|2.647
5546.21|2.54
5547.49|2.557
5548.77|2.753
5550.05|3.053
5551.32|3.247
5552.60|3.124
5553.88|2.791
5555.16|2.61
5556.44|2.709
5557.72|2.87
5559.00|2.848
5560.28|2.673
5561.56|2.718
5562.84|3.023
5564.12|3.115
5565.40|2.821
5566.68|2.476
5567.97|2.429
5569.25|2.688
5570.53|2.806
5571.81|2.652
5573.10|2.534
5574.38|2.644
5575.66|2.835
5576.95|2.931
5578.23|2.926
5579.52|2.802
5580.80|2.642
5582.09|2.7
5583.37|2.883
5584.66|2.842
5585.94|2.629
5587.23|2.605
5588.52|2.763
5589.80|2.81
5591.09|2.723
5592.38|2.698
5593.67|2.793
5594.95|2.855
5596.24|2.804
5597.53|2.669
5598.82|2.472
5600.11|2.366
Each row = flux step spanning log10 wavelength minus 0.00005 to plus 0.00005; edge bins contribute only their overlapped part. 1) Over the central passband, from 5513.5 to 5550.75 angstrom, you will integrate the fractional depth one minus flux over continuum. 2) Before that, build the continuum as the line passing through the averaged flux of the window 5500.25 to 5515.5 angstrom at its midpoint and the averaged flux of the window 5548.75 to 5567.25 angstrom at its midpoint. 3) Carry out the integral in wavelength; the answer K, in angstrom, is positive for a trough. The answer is 1.0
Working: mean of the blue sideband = 2.67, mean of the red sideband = 2.86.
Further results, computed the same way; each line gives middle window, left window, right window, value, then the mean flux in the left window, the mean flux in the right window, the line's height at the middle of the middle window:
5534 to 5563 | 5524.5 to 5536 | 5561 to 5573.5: -1.18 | 2.62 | 2.73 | 2.68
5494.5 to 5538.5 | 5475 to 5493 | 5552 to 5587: 0.89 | 2.65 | 2.76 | 2.69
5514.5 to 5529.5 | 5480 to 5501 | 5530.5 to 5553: 0.70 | 2.6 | 2.8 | 2.72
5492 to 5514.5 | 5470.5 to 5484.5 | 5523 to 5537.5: 0.41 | 2.68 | 2.65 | 2.66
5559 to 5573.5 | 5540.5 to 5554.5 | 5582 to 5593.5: 0.30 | 2.83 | 2.74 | 2.79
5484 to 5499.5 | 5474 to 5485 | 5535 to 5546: 1.36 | 2.77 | 2.74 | 2.77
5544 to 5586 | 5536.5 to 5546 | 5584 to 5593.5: -0.45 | 2.77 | 2.73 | 2.75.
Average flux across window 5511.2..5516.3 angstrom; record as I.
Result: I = 2.73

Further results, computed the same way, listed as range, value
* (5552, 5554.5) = 2.95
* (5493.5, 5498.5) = 2.49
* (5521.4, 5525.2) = 2.77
